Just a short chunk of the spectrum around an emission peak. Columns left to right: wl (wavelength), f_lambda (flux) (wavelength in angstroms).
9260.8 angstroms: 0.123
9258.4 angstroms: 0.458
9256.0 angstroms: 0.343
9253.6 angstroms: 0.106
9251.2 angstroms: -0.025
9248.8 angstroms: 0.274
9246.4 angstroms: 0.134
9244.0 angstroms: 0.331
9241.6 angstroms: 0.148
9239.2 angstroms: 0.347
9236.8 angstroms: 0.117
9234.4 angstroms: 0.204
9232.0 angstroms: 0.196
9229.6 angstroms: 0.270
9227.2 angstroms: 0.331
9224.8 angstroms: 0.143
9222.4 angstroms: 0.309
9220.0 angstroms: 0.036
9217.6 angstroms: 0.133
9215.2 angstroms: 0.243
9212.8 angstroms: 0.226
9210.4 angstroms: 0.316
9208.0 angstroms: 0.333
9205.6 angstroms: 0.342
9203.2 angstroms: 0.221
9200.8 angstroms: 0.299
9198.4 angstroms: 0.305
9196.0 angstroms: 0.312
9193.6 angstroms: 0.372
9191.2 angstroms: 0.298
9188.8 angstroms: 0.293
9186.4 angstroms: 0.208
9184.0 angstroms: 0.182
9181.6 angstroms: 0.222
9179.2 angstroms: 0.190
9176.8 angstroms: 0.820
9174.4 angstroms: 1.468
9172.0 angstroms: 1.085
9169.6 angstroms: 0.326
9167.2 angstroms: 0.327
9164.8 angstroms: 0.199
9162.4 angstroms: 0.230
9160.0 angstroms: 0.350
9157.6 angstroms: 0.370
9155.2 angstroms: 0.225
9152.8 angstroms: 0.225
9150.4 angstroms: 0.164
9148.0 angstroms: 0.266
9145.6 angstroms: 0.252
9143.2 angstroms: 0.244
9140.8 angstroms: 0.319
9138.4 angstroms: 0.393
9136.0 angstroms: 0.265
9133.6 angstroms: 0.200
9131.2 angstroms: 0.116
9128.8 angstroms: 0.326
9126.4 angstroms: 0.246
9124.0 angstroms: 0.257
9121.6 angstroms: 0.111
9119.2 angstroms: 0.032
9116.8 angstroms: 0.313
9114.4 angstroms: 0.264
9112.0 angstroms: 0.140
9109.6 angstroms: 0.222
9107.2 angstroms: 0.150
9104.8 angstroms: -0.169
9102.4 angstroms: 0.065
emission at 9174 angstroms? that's [O III] 5007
